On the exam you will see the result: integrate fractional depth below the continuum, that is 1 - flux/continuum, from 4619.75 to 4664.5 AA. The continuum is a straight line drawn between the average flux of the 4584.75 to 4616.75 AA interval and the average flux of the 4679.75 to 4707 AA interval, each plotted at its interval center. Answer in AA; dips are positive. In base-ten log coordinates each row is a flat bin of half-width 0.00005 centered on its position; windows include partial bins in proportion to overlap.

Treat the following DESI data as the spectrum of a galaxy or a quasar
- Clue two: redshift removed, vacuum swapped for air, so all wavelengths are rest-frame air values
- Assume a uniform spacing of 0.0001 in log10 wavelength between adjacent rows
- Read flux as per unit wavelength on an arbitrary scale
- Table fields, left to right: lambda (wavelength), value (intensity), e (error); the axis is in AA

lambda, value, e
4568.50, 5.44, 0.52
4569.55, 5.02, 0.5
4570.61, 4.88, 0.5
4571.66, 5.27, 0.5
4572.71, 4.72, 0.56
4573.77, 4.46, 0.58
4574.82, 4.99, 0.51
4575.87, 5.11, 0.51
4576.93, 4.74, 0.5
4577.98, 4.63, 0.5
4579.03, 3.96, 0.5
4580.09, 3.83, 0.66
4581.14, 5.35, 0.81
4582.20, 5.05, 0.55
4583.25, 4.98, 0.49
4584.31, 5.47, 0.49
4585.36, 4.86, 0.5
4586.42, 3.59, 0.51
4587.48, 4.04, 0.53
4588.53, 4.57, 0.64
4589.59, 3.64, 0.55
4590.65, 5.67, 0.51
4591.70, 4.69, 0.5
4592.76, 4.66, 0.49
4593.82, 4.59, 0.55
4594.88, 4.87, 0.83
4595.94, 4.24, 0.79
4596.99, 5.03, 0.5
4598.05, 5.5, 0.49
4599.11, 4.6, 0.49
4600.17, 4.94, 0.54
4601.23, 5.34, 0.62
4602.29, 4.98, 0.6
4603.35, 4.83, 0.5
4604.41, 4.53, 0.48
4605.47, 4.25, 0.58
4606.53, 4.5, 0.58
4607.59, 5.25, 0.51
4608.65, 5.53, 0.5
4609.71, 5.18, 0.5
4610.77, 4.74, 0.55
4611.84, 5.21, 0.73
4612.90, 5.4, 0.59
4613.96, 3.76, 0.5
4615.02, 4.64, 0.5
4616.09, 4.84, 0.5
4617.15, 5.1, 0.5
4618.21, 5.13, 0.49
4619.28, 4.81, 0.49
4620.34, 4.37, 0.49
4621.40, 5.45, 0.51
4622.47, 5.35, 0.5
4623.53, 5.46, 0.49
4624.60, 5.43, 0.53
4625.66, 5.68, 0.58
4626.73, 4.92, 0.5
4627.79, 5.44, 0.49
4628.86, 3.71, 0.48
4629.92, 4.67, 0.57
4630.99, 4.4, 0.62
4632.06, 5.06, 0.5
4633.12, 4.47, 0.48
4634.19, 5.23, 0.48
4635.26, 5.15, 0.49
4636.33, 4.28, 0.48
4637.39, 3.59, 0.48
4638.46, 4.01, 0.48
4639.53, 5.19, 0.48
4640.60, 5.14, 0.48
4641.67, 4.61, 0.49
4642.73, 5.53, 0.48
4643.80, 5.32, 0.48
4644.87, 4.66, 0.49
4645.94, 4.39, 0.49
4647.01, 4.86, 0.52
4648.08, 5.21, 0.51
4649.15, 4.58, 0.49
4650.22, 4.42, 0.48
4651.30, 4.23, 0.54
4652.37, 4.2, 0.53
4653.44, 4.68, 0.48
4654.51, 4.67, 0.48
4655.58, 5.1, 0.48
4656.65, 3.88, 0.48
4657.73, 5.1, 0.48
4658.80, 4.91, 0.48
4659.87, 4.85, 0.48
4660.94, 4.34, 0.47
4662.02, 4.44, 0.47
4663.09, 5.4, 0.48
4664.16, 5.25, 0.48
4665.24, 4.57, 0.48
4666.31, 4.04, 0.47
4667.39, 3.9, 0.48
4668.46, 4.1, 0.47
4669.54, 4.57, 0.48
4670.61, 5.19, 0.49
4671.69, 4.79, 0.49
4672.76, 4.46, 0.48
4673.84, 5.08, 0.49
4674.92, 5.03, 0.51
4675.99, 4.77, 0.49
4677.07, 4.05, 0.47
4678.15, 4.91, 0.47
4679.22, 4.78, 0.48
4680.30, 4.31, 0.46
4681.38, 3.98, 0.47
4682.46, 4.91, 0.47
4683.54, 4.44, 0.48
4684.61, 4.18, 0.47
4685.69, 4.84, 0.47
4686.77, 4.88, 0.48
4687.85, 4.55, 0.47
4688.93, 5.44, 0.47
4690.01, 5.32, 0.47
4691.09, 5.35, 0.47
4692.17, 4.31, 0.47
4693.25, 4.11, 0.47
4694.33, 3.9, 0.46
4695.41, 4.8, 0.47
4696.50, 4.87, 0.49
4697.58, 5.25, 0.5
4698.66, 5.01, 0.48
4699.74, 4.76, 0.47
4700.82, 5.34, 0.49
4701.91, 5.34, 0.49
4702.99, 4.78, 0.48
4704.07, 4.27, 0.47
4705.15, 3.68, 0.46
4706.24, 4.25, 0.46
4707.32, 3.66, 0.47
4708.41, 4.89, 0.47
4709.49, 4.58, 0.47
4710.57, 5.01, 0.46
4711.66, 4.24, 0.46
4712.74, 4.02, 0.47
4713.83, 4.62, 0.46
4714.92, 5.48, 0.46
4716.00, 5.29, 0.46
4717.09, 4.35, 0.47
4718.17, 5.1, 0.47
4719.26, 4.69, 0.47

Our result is -0.8 AA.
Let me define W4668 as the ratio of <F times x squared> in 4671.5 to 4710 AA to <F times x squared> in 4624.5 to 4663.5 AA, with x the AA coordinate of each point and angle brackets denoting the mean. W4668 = 1.0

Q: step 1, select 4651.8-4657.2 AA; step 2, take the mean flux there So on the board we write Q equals 4.51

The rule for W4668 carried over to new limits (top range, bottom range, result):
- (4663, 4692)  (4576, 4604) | 1.03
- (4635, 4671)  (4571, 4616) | 1.00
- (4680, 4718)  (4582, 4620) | 1.01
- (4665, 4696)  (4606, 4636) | 0.95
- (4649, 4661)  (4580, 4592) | 1.01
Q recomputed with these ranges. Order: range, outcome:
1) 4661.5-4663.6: 4.93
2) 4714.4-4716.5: 5.4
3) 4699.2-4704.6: 4.9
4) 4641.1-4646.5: 4.91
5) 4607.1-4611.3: 5.18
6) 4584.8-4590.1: 4.15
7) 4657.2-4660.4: 4.96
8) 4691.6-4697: 4.39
